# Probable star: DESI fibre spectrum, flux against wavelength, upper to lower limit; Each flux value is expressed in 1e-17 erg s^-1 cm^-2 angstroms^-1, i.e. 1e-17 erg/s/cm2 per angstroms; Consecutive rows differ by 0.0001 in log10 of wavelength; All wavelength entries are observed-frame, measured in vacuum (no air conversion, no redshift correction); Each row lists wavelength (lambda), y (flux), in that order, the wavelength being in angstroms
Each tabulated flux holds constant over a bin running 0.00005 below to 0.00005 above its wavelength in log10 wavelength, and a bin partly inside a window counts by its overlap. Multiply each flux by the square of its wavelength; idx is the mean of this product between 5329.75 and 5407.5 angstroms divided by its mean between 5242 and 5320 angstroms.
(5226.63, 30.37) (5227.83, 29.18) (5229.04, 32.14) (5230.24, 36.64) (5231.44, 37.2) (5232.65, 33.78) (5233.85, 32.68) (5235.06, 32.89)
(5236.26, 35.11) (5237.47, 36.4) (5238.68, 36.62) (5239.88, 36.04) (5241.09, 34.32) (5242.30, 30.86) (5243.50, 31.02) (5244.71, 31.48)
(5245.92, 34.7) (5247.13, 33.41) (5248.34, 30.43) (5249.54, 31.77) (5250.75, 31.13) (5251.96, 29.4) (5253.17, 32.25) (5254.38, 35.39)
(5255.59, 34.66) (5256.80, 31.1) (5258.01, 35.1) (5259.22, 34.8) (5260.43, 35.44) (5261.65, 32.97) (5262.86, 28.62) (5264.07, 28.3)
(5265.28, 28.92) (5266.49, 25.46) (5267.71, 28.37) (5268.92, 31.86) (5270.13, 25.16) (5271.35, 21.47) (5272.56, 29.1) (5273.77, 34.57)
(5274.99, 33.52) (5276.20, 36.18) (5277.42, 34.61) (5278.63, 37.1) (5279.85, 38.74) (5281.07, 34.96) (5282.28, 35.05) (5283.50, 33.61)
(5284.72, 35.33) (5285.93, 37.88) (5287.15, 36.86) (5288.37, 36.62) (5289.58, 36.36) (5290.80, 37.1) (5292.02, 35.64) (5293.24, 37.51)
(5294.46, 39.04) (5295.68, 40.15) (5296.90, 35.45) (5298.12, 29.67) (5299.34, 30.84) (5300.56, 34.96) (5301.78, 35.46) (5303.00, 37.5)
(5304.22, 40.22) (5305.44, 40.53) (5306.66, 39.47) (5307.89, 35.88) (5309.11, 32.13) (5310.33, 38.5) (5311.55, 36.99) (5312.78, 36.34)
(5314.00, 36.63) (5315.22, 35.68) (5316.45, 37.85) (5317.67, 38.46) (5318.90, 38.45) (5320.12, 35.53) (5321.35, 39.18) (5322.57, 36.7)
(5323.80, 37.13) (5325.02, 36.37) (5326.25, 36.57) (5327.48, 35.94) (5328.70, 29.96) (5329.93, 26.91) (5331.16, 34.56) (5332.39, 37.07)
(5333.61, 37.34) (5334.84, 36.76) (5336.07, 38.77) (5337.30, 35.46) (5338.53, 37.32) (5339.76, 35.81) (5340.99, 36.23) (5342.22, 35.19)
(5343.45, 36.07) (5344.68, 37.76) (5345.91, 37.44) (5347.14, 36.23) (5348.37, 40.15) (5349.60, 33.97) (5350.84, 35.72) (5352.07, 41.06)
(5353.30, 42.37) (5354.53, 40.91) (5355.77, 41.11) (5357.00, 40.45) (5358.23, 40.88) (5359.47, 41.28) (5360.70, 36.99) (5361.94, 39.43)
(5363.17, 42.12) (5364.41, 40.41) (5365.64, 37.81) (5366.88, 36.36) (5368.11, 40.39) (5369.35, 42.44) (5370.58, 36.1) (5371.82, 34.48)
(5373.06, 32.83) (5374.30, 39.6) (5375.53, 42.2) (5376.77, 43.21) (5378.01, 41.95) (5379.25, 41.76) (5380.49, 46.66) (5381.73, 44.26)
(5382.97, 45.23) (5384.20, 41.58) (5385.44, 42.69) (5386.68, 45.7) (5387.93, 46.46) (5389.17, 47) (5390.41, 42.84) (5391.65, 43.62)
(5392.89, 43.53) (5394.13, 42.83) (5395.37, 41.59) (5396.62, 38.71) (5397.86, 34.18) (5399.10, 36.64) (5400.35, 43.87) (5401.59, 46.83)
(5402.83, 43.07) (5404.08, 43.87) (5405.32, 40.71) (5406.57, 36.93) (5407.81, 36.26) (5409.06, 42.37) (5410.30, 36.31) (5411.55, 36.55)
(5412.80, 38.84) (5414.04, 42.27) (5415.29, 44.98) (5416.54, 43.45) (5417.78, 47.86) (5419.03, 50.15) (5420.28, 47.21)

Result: 1.20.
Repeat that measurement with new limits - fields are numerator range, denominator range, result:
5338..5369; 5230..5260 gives 1.20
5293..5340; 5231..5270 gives 1.15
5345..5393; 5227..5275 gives 1.33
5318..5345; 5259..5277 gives 1.22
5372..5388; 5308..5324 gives 1.17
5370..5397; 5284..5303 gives 1.21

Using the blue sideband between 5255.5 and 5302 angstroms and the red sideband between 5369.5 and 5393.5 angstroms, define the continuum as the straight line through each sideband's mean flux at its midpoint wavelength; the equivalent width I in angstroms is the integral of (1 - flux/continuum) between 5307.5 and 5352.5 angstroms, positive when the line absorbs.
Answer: 1.81 angstroms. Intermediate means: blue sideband 33.5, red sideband 42.2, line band 36.3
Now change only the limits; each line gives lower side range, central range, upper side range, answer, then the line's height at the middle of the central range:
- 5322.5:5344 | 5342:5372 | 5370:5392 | -0.01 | 38.8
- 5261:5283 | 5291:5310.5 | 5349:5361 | -1.25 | 34.2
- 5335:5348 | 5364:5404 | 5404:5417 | -2.83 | 38.8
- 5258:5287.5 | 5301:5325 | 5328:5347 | -2.01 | 34.4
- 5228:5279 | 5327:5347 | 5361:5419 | 1.23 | 37.9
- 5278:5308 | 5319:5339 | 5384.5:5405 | 1.49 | 38.7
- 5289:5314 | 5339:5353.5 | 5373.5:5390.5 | 1.16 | 40.4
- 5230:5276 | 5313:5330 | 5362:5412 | 0.27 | 36.7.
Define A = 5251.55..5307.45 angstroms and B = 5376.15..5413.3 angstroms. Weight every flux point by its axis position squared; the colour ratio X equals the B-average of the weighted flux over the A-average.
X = 1.28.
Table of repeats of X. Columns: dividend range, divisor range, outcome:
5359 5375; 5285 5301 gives 1.10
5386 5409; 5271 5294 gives 1.25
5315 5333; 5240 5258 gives 1.13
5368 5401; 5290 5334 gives 1.18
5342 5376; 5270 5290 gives 1.17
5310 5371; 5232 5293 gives 1.17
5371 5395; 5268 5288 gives 1.32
